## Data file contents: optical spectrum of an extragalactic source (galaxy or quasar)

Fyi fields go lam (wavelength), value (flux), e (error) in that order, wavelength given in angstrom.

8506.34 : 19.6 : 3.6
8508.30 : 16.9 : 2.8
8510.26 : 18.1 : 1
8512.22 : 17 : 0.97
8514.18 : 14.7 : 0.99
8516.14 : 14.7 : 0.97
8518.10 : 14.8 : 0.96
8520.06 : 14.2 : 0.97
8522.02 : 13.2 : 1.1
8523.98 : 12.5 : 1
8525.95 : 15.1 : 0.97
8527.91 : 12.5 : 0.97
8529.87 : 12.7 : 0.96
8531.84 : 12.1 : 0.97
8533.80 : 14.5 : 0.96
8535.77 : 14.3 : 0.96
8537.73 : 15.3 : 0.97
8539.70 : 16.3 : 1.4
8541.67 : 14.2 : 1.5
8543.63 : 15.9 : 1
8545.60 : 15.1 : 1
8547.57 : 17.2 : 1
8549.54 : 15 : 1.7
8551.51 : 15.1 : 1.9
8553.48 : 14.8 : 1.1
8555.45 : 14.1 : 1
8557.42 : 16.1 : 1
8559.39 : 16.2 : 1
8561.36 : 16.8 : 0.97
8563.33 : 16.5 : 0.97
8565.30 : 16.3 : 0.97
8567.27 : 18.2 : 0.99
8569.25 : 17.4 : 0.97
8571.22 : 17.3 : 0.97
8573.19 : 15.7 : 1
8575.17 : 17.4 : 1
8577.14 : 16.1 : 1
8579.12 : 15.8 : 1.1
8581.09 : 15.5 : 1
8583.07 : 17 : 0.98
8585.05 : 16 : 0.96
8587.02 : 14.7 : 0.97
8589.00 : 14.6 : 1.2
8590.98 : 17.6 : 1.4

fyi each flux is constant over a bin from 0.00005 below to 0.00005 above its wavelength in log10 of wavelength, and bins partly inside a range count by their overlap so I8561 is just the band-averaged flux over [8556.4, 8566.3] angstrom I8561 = 16.4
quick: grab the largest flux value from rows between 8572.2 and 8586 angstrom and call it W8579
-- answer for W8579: 17.4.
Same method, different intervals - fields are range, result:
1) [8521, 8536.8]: 15.1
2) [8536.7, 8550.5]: 17.2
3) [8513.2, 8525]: 14.8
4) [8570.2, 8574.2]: 17.3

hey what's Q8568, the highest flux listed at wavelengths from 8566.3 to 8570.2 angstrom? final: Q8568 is 18.2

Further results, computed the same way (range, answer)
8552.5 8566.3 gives 16.8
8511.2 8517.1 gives 17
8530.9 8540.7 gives 16.3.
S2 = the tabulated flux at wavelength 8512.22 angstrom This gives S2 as 17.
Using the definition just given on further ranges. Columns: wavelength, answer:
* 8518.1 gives 14.8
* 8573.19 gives 15.7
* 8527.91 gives 12.5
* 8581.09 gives 15.5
